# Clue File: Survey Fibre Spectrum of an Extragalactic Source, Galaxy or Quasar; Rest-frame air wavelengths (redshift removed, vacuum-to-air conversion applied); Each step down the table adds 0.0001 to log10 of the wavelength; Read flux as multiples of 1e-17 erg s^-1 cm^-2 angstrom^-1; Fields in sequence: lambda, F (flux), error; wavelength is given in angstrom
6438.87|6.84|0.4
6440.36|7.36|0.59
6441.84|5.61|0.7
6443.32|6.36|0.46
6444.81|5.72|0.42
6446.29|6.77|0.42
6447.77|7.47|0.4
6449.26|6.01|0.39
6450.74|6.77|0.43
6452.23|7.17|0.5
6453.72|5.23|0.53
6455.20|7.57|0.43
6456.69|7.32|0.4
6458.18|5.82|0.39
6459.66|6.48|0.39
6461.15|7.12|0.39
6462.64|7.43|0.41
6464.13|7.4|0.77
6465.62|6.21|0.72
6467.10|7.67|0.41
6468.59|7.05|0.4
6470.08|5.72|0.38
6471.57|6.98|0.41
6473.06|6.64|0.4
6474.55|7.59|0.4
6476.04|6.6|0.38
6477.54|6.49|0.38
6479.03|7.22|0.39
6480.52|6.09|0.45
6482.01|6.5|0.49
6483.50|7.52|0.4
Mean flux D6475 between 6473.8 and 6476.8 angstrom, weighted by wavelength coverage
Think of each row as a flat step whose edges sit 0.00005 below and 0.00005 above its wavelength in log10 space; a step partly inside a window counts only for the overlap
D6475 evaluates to 7.08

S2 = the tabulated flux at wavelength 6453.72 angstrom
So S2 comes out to 5.23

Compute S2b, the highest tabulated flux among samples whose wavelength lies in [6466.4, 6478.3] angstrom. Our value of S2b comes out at 7.67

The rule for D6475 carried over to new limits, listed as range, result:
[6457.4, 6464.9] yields 6.85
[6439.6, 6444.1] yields 6.43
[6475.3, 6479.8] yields 6.76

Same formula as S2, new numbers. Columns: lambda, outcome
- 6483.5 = 7.52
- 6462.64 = 7.43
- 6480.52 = 6.09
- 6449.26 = 6.01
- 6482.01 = 6.5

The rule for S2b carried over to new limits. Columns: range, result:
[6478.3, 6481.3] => 7.22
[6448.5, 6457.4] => 7.57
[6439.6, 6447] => 7.36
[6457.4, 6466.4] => 7.43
